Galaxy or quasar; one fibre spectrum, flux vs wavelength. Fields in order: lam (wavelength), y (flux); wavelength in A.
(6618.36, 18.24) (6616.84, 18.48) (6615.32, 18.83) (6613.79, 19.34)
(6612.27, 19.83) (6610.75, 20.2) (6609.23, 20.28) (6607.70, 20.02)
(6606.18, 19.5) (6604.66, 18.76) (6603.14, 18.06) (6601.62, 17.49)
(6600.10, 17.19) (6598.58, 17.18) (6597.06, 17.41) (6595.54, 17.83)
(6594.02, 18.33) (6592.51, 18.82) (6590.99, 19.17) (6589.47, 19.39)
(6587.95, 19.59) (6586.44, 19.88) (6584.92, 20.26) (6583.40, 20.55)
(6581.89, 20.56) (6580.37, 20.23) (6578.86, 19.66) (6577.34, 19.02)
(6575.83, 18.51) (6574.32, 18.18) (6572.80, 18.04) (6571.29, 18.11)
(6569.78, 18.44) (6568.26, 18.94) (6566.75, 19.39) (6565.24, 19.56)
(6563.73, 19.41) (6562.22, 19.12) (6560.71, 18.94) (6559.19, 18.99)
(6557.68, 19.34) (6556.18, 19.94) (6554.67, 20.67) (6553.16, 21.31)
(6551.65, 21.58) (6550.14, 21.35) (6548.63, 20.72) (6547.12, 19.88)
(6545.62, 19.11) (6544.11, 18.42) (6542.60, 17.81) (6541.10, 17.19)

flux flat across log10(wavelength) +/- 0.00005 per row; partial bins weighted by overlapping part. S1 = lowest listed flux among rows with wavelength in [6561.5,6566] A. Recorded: 19.12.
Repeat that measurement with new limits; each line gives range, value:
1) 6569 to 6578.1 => 18.04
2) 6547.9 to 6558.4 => 19.34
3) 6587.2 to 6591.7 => 19.17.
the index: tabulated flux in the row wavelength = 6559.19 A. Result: 18.99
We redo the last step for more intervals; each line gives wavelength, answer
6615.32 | 18.83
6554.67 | 20.67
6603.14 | 18.06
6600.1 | 17.19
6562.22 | 19.12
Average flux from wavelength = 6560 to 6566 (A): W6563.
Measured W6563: 19.3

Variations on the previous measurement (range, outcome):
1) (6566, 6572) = 18.7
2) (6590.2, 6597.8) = 18.3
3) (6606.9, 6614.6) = 19.9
